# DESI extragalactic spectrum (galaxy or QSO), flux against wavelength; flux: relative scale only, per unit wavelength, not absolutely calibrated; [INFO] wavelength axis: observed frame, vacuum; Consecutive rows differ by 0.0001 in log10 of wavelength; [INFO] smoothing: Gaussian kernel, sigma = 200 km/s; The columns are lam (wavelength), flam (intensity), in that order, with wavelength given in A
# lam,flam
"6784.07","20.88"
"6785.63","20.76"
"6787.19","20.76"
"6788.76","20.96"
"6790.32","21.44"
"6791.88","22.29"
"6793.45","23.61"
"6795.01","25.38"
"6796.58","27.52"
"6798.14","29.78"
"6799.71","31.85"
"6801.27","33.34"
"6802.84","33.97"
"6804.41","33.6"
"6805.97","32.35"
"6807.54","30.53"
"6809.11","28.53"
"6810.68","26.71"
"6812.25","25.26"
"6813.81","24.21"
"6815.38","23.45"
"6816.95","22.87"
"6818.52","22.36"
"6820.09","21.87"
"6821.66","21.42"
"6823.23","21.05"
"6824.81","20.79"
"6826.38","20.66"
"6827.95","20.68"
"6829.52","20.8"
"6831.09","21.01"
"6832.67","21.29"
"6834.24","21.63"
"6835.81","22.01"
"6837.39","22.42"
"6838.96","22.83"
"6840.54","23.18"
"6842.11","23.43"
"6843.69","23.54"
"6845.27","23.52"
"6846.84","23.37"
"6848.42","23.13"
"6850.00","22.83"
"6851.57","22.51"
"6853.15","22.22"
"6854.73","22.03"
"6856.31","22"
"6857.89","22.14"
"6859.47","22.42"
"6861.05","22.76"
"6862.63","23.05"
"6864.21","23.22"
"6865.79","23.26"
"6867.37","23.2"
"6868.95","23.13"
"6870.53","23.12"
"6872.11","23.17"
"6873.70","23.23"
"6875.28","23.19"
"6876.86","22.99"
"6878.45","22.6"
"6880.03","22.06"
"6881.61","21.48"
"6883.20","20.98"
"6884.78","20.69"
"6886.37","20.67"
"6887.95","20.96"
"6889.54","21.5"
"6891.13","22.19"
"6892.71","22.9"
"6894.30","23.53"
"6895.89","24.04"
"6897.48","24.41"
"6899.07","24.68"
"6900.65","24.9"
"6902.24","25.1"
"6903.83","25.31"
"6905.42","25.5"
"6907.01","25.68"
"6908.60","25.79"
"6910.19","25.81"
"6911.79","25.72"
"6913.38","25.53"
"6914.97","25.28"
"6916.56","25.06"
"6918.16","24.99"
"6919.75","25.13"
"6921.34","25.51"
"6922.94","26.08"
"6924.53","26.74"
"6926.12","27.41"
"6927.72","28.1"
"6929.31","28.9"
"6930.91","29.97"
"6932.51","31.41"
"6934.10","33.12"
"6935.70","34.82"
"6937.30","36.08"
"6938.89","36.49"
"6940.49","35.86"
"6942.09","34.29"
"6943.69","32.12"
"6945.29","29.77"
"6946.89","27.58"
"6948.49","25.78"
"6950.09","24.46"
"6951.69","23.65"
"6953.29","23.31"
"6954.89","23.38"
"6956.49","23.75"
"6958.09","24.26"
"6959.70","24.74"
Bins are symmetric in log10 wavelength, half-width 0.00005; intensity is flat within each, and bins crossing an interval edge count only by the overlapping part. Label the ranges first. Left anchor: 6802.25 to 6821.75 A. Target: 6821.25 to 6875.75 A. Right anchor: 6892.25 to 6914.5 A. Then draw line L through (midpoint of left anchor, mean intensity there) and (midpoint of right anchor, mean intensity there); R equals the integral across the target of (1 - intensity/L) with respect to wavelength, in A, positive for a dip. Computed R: 7.6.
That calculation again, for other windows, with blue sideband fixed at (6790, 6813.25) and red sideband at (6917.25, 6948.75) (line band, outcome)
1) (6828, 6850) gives 5.0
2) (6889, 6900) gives 2.3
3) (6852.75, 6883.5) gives 7.0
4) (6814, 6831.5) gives 4.3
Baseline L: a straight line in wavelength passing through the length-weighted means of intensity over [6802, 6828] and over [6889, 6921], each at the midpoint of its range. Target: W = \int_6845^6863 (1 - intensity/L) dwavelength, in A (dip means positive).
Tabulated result 1.78 A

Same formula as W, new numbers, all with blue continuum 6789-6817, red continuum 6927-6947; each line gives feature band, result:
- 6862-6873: 2.5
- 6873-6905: 8.1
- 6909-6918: 1.7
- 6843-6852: 1.9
